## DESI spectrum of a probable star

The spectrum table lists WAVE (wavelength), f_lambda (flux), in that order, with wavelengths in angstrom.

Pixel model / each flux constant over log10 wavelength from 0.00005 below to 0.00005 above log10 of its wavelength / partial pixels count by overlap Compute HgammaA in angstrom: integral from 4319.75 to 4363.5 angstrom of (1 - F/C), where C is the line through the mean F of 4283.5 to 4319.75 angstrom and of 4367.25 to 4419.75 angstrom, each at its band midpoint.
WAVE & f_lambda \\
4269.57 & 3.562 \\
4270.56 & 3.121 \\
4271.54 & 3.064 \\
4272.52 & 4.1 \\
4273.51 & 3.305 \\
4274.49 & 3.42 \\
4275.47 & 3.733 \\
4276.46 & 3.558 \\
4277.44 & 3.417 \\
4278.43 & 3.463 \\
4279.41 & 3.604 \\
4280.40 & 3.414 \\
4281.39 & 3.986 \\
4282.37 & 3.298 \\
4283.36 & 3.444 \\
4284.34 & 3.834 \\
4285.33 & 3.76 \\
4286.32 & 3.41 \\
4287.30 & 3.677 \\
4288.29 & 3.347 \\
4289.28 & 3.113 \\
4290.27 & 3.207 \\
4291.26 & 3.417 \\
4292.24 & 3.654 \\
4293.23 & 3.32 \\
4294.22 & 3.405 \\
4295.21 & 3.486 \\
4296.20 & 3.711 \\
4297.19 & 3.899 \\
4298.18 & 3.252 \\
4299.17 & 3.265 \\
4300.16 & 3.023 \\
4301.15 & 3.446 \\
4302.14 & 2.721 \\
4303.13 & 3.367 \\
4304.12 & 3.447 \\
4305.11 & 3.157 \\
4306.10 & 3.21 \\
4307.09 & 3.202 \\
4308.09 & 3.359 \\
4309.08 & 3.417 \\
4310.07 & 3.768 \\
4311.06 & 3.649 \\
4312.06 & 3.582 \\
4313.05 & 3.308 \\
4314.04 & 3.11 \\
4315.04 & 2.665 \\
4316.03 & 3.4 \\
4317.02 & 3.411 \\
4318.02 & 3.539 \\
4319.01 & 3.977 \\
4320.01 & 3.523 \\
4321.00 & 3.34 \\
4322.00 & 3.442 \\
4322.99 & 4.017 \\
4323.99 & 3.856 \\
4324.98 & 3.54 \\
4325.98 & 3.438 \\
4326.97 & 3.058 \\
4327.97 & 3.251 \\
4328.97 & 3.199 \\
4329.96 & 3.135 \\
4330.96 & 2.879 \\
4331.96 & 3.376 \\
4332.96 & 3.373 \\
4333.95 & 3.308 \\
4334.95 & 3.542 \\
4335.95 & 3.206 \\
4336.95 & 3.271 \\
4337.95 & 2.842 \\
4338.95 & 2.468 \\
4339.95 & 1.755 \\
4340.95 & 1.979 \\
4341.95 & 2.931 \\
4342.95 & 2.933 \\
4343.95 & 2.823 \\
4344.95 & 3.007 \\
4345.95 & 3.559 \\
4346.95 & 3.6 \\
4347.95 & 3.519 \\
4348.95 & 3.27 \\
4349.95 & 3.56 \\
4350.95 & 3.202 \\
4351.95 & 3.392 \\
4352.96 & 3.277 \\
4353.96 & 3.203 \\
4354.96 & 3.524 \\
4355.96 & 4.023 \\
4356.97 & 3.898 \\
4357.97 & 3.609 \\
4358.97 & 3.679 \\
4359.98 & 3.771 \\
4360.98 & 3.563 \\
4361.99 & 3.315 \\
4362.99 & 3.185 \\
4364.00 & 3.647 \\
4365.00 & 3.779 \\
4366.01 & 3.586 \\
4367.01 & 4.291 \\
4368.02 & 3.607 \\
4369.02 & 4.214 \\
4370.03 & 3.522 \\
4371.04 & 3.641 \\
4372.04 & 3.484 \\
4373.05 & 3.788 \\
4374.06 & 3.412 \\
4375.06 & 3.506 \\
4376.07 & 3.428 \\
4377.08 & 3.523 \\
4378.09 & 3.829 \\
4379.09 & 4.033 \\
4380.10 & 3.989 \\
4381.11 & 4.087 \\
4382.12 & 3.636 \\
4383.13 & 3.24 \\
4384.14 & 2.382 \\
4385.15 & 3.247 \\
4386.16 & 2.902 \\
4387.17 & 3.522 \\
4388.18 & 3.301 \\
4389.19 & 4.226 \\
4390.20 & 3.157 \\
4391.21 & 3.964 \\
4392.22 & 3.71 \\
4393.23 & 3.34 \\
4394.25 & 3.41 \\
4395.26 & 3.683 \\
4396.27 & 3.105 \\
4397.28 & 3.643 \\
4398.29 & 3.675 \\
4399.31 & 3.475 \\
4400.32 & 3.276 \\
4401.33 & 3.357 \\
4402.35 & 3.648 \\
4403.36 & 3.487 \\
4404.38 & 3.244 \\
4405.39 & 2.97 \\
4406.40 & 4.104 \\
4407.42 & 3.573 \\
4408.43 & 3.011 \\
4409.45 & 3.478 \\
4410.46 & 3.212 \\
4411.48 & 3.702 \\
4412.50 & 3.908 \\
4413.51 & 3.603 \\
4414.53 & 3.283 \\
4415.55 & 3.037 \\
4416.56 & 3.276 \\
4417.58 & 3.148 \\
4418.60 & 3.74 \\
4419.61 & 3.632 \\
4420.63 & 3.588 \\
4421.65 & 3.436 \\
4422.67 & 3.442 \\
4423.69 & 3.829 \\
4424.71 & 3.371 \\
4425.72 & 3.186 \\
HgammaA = 2.08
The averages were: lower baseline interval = 3.4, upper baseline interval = 3.51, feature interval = 3.29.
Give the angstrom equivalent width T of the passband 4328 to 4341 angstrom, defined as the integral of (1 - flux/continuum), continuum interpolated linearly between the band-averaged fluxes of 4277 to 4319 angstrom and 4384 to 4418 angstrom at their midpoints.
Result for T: 1.6 angstrom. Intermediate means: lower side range 3.41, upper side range 3.43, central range 2.99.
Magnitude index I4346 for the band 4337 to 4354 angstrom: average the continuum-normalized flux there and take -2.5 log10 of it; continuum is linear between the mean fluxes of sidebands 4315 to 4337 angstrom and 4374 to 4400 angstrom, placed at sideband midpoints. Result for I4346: 0.14 mag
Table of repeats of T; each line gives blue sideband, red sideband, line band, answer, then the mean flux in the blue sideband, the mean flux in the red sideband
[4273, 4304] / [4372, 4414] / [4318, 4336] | 0.25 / 3.45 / 3.51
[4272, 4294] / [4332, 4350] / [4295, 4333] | -1.31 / 3.52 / 3.05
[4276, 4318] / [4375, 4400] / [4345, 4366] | -0.23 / 3.41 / 3.52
